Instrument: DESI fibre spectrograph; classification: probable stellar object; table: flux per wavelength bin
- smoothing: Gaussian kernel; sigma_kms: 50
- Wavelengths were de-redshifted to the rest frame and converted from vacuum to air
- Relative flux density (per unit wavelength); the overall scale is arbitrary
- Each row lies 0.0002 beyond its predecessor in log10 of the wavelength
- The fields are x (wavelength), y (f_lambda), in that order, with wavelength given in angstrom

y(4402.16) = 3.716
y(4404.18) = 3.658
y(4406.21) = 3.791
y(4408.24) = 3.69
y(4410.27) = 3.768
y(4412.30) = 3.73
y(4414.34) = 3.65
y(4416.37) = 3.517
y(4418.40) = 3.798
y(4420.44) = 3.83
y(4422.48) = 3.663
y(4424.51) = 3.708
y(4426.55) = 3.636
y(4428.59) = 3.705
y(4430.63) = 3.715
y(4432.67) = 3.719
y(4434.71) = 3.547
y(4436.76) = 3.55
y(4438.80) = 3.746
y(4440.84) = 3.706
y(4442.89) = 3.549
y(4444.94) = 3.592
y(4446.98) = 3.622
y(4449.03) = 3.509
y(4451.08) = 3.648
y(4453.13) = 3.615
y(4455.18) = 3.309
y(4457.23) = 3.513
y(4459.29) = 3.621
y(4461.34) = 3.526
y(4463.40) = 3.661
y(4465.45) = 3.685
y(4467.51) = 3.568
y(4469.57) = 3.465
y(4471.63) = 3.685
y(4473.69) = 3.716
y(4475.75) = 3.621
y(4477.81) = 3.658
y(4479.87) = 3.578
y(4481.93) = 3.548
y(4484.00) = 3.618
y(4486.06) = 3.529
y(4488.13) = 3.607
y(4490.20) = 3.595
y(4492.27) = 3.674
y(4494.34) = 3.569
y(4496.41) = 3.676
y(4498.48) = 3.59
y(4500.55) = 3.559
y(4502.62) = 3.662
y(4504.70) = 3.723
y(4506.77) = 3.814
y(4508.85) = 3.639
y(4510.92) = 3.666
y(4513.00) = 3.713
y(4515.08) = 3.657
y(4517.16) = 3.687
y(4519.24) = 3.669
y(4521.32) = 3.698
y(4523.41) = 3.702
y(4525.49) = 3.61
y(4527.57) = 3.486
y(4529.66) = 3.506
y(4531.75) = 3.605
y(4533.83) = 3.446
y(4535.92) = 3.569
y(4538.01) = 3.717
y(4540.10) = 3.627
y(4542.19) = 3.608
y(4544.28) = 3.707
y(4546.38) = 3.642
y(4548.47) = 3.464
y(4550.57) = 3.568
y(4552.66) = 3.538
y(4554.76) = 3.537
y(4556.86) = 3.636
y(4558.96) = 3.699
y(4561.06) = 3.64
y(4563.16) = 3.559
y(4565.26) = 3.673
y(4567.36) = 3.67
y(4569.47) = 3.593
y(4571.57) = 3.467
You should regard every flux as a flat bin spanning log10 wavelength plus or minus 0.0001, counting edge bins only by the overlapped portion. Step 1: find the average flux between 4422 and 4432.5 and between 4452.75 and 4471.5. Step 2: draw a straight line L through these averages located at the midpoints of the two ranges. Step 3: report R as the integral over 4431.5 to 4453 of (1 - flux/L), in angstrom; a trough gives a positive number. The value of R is 0.1 angstrom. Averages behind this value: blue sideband 3.69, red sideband 3.55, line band 3.62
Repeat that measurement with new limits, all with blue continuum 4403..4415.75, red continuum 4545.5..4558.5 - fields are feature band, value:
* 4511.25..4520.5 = -0.2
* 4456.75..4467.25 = 0.2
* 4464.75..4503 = 0.3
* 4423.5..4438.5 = 0.1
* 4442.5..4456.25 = 0.5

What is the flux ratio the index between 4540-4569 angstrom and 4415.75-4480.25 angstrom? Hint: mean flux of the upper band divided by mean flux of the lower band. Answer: 1.0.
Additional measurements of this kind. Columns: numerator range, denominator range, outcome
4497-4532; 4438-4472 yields 1.02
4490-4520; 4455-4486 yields 1.02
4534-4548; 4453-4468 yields 1.02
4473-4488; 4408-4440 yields 0.98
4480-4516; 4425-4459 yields 1.01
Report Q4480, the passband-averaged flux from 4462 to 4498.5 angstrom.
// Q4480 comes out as 3.61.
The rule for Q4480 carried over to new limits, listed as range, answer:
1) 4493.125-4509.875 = 3.65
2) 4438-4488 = 3.59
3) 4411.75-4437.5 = 3.67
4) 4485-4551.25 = 3.62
